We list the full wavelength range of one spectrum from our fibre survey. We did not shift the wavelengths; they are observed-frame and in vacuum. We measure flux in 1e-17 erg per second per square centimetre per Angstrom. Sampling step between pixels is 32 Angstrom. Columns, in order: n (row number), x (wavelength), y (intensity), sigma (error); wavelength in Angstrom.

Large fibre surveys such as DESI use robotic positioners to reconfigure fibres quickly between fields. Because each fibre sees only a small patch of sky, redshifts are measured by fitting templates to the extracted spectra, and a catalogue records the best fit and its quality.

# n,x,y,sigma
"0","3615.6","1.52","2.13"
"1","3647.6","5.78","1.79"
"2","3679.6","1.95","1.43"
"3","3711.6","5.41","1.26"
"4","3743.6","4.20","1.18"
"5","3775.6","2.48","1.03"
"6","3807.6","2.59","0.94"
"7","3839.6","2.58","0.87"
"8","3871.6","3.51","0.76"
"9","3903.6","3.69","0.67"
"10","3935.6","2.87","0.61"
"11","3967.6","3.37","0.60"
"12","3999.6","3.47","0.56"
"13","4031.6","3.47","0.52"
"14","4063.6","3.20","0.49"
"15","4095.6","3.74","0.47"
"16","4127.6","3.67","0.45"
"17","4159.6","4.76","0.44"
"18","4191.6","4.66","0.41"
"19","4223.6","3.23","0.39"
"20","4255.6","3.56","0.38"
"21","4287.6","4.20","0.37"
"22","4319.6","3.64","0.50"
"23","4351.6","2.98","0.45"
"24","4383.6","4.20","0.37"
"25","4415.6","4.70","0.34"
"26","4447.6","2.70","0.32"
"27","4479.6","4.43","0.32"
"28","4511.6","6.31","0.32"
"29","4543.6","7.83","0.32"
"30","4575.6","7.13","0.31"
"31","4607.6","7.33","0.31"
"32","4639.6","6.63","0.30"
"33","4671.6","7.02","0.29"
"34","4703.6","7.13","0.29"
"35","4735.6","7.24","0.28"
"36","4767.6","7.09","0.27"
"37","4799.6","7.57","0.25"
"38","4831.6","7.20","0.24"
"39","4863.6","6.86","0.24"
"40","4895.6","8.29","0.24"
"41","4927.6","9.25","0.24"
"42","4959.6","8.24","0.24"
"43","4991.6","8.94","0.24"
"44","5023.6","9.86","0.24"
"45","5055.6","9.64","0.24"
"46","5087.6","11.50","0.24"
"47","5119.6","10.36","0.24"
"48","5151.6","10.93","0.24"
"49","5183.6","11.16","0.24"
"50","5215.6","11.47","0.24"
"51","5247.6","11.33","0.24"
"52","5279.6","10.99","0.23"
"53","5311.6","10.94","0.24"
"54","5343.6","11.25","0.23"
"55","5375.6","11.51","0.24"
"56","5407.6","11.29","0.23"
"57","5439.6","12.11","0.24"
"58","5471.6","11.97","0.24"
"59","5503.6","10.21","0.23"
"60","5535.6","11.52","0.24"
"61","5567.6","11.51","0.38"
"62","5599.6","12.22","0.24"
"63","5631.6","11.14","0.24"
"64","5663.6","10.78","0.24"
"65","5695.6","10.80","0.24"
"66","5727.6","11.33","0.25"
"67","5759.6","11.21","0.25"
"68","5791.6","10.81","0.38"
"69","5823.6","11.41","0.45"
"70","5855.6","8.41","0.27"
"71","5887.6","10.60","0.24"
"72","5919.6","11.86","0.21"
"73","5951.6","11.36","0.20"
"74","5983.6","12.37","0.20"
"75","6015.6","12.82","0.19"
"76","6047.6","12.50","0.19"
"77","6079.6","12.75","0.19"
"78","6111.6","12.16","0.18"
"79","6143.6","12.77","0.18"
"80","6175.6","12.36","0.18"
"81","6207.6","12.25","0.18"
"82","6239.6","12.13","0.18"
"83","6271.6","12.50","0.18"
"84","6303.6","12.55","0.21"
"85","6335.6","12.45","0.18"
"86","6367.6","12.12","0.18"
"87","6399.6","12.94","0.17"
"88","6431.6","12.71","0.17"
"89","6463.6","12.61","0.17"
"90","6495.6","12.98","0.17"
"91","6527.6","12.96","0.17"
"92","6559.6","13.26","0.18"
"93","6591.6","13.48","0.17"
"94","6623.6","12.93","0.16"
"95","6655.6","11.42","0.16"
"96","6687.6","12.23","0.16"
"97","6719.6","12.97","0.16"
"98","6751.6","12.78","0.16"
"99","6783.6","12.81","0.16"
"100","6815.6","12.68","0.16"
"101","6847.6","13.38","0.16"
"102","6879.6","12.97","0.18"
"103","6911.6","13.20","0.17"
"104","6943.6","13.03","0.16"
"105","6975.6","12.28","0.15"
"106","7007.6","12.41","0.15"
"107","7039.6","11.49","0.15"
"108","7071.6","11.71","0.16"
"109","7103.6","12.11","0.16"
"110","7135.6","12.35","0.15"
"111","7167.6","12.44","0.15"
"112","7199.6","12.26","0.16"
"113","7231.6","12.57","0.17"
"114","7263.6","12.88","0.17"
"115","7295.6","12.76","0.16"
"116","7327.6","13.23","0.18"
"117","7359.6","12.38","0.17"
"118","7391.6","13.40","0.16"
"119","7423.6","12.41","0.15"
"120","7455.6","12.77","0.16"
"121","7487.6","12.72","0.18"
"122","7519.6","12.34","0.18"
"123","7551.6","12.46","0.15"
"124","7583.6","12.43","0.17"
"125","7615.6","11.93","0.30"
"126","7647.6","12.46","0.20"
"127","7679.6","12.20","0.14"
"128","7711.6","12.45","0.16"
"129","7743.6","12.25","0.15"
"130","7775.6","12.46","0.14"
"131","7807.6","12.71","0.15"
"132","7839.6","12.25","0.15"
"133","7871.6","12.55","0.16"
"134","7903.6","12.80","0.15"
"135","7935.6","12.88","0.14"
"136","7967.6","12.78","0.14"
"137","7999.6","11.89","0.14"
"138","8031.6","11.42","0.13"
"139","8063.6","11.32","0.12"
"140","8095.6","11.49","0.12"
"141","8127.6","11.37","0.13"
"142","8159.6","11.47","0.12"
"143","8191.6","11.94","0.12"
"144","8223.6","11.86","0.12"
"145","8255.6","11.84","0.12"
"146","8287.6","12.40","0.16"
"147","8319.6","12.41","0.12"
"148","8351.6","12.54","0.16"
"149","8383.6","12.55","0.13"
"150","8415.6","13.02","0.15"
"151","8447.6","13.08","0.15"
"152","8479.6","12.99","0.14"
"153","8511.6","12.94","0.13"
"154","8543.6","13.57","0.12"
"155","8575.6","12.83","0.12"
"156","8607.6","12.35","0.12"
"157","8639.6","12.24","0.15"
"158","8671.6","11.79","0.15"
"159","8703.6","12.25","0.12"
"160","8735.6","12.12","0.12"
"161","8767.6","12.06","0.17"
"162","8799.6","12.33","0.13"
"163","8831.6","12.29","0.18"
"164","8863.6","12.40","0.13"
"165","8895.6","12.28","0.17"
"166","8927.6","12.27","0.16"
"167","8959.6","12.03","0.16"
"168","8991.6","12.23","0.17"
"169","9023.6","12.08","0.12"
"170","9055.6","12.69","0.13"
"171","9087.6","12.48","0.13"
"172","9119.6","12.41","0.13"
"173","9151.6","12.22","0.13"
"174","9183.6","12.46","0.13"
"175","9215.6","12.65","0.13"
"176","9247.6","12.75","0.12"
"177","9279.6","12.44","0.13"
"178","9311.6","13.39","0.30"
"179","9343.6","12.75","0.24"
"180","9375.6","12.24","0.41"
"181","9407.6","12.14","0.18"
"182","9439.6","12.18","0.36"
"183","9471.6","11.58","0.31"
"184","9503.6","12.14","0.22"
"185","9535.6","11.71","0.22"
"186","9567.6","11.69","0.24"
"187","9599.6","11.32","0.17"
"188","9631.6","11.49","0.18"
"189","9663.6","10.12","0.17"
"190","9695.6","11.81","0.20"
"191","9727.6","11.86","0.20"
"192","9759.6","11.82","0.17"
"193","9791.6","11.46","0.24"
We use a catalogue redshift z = 0.131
